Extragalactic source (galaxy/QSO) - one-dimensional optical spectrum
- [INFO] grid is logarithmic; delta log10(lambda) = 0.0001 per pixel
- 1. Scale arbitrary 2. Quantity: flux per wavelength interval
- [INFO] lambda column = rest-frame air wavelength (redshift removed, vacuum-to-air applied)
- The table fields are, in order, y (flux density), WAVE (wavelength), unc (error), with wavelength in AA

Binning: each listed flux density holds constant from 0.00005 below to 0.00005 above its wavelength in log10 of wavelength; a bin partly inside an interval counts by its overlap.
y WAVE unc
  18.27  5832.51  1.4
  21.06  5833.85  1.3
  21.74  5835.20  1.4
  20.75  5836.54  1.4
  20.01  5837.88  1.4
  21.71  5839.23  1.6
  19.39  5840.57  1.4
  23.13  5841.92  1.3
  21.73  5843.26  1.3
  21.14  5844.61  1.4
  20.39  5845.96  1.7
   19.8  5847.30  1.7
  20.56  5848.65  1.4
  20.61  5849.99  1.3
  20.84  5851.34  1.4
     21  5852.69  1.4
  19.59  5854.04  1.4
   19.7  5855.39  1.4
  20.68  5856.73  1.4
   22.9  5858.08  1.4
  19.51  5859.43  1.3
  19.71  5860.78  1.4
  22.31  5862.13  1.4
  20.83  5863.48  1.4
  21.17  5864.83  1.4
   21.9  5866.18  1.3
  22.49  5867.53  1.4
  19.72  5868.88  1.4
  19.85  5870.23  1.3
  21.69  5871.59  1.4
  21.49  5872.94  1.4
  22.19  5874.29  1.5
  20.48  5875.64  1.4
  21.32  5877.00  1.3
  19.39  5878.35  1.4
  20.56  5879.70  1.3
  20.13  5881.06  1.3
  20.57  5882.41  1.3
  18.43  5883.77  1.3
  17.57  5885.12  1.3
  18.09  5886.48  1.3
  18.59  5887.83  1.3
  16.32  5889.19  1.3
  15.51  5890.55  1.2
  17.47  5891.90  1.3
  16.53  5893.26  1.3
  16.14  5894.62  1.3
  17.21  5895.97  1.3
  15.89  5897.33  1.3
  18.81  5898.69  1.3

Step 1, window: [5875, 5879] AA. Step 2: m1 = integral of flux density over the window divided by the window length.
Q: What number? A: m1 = 20.4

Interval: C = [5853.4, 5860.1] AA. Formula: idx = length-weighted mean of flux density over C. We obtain 20.5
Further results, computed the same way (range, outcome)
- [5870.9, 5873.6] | 21.5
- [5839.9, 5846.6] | 21.1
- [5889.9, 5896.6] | 16.6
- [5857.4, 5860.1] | 21.2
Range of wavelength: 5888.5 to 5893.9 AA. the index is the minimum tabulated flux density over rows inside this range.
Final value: 15.51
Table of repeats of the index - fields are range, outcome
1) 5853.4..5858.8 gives 19.59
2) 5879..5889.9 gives 16.32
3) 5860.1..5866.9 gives 19.71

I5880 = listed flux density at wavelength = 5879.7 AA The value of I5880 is 20.56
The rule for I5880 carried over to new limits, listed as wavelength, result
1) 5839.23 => 21.71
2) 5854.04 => 19.59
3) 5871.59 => 21.69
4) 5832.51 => 18.27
